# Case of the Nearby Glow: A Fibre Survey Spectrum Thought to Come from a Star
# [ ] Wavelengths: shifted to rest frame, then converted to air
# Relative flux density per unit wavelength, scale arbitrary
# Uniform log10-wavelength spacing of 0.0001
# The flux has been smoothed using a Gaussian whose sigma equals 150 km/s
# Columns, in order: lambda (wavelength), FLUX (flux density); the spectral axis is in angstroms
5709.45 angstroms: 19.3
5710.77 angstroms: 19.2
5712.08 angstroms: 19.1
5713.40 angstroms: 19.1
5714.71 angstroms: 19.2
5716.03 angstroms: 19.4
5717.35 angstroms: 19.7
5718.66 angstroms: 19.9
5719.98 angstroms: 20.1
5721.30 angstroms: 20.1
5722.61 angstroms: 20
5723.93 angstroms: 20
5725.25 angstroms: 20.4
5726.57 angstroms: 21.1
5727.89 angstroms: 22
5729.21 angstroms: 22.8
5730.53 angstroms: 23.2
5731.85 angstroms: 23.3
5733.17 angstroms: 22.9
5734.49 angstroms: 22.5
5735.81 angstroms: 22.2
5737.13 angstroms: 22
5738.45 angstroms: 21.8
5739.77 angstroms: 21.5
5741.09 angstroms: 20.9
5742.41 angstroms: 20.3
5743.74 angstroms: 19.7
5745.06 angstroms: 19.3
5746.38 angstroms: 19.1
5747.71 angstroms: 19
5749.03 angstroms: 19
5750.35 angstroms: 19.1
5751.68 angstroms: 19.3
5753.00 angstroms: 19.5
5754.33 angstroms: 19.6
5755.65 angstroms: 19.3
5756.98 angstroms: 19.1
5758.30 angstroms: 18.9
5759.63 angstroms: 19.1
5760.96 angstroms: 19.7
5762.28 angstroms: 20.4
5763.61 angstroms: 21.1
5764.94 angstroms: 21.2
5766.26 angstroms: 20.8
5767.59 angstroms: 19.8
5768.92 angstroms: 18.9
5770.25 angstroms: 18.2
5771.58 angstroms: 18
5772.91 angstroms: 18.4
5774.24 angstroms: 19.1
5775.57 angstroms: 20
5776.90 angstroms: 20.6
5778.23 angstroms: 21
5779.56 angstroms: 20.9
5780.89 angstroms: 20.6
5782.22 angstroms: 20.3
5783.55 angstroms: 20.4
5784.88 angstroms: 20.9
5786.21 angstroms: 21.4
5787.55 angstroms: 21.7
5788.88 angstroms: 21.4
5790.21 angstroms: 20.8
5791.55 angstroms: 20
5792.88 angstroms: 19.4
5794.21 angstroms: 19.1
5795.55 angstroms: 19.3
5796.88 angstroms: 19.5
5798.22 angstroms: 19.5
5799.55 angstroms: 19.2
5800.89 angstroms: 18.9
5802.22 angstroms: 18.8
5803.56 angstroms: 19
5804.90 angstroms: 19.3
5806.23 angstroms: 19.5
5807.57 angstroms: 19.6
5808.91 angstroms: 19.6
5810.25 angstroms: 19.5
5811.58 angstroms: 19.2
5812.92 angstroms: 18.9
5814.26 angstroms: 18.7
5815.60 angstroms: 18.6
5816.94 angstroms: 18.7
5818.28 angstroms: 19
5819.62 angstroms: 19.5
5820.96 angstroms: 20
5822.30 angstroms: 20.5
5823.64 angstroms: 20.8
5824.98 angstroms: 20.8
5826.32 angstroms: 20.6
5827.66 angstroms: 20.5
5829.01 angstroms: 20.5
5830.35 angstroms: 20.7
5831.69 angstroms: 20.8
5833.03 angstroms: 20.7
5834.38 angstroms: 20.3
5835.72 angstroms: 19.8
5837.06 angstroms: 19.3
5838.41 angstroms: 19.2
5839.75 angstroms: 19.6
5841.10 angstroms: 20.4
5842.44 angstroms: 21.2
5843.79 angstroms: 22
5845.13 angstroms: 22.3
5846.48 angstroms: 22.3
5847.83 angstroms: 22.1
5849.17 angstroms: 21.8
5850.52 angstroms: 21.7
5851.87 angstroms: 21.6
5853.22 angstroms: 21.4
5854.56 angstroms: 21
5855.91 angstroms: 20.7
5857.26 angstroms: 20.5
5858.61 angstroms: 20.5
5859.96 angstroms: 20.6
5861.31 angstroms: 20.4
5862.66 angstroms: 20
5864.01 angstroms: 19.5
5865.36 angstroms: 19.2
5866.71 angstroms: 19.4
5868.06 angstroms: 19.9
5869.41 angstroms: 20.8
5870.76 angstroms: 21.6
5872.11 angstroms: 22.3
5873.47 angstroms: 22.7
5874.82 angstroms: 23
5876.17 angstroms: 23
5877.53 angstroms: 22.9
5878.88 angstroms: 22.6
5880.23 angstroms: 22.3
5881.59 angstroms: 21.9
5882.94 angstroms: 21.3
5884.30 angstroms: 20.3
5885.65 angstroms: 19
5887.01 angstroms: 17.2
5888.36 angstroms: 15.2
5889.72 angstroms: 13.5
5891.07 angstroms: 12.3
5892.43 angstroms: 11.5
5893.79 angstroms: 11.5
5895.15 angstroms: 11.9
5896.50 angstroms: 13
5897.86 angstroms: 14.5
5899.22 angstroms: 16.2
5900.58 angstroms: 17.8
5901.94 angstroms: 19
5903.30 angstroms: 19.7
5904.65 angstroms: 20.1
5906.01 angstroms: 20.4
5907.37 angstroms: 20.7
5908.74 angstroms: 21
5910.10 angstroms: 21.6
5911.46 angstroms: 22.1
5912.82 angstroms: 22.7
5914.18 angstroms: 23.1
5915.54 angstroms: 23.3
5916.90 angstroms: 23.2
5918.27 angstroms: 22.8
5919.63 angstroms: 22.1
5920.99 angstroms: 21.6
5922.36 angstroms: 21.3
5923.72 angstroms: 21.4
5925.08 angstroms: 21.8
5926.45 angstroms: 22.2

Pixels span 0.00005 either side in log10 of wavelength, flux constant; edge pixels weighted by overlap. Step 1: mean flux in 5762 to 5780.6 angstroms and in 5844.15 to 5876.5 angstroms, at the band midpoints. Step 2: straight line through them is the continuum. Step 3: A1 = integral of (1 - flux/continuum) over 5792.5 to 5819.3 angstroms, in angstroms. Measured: 1.6 angstroms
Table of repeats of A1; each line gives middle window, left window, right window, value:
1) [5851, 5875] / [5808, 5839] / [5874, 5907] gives -2.7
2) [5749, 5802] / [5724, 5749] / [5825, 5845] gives 2.8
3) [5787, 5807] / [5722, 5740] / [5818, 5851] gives 1.3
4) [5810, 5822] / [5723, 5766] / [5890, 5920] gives 0.3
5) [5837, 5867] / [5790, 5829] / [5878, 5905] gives -4.1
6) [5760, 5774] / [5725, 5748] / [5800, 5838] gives 0.8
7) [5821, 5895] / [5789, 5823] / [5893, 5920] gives -2.8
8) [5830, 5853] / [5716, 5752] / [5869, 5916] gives -1.5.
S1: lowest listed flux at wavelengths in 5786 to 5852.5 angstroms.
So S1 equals 18.6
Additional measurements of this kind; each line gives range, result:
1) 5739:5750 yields 19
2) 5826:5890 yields 13.5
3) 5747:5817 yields 18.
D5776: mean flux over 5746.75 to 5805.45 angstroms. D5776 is 19.8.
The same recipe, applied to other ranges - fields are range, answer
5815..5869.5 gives 20.5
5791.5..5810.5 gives 19.3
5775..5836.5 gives 20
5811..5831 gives 19.8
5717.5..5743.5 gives 21.4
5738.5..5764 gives 19.7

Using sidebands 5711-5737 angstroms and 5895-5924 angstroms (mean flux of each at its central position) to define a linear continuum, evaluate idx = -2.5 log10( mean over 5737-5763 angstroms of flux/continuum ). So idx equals 0.053 mag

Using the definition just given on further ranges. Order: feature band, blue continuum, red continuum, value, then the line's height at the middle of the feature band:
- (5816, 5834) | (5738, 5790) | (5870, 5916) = -0.034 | 19.6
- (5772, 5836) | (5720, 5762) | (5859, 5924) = 0.013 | 20.2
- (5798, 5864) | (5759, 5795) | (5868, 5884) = 0.051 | 21.2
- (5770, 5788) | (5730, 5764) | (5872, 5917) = 0.001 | 20.1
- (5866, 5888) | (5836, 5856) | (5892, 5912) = -0.114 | 19.1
